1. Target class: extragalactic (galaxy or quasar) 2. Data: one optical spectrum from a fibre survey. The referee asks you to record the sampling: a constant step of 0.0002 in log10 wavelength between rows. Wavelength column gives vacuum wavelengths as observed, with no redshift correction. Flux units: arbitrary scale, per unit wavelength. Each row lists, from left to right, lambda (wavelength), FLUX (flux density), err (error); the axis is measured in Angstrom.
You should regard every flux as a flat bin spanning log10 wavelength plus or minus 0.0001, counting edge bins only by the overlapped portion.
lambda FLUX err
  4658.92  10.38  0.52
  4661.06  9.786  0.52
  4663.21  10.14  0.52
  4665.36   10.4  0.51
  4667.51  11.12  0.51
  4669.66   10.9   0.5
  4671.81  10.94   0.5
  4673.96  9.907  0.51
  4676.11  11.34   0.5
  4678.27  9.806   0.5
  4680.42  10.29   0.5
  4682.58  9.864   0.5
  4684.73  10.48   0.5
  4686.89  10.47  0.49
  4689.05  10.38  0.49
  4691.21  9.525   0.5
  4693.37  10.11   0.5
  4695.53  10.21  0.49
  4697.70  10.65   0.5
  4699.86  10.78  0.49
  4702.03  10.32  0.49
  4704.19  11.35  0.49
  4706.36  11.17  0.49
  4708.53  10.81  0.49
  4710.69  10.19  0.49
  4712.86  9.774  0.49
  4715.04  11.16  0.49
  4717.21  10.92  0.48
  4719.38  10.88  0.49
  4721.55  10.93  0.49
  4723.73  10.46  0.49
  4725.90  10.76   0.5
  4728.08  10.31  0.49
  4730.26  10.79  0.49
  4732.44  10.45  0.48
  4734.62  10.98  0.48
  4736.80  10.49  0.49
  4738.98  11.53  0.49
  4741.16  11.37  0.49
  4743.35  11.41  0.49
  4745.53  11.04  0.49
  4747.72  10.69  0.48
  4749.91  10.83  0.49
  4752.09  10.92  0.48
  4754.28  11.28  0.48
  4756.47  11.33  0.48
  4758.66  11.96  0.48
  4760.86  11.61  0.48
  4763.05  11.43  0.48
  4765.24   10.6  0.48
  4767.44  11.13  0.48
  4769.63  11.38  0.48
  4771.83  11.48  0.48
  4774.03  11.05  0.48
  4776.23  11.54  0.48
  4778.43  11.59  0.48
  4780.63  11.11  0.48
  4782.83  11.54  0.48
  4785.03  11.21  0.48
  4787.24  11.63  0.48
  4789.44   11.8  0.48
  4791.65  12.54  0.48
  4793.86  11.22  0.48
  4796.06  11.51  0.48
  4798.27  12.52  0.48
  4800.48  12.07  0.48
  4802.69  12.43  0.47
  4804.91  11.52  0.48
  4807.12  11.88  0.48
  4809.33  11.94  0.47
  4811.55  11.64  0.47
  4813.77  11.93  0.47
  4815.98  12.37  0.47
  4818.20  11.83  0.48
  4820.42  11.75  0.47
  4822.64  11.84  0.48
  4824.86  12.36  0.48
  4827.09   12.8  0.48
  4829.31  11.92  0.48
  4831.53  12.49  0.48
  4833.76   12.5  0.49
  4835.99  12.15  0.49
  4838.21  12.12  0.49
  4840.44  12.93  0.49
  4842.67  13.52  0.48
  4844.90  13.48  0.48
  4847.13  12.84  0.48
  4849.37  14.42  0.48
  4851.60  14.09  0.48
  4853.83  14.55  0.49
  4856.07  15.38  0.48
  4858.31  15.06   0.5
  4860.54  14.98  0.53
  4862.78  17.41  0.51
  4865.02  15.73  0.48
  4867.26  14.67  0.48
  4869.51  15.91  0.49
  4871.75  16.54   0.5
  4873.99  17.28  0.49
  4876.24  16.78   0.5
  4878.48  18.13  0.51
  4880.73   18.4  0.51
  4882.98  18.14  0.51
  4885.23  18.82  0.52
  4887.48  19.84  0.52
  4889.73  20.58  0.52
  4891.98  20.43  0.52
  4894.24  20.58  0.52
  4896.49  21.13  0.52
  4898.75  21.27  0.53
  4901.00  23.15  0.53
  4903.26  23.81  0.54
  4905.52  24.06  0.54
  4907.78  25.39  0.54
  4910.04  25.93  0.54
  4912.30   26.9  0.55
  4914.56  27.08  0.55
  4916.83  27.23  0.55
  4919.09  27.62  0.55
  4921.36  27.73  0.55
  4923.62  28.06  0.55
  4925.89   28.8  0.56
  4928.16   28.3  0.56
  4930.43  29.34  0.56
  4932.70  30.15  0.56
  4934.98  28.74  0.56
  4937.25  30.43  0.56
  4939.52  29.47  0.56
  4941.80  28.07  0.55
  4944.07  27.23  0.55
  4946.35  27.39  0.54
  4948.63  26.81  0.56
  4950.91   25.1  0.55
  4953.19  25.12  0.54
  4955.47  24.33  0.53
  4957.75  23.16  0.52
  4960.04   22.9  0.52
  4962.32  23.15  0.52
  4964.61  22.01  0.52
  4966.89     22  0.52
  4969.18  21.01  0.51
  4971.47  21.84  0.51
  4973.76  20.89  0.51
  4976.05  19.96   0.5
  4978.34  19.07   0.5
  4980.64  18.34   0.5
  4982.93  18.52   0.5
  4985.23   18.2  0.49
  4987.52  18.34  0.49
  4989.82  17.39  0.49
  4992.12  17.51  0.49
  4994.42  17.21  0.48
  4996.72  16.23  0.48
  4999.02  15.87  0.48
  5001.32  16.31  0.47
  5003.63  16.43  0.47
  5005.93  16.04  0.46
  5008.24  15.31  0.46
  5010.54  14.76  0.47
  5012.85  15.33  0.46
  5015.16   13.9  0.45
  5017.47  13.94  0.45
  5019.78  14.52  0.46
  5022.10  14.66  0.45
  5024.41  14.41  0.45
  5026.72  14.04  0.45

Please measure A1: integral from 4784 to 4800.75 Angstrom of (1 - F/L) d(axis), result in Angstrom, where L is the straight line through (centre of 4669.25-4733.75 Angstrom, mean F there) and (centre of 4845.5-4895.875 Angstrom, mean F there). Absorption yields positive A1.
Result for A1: 2.6 Angstrom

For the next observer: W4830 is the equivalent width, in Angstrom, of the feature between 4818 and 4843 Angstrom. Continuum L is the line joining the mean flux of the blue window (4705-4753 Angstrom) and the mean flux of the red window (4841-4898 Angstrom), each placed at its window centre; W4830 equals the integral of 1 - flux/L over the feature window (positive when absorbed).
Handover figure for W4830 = 4.6 Angstrom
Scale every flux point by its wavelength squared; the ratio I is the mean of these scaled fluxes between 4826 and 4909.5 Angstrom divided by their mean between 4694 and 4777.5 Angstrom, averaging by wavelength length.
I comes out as 1.64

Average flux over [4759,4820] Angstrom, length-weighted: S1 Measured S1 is 11.7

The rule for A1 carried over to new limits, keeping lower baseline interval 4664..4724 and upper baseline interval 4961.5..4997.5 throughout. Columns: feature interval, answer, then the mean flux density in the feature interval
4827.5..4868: 3.9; 13.9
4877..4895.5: -3.1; 19.3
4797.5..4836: 6.1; 12.1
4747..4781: 3.9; 11.3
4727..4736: 0.8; 10.6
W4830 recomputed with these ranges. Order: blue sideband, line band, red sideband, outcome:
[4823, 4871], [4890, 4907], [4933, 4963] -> -1.5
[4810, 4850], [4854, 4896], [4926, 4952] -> 3.4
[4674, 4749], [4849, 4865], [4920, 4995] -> 2.8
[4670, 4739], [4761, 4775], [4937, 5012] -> 1.9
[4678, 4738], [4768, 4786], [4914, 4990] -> 3.9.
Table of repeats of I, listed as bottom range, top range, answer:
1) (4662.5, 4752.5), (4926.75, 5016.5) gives 2.26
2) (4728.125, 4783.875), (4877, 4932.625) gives 2.28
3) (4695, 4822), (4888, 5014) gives 2.17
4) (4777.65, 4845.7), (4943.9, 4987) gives 1.97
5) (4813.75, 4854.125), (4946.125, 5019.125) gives 1.61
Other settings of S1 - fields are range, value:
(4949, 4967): 23.7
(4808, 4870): 13.4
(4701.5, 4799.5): 11.1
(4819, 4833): 12.2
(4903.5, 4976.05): 25.9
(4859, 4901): 18.3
